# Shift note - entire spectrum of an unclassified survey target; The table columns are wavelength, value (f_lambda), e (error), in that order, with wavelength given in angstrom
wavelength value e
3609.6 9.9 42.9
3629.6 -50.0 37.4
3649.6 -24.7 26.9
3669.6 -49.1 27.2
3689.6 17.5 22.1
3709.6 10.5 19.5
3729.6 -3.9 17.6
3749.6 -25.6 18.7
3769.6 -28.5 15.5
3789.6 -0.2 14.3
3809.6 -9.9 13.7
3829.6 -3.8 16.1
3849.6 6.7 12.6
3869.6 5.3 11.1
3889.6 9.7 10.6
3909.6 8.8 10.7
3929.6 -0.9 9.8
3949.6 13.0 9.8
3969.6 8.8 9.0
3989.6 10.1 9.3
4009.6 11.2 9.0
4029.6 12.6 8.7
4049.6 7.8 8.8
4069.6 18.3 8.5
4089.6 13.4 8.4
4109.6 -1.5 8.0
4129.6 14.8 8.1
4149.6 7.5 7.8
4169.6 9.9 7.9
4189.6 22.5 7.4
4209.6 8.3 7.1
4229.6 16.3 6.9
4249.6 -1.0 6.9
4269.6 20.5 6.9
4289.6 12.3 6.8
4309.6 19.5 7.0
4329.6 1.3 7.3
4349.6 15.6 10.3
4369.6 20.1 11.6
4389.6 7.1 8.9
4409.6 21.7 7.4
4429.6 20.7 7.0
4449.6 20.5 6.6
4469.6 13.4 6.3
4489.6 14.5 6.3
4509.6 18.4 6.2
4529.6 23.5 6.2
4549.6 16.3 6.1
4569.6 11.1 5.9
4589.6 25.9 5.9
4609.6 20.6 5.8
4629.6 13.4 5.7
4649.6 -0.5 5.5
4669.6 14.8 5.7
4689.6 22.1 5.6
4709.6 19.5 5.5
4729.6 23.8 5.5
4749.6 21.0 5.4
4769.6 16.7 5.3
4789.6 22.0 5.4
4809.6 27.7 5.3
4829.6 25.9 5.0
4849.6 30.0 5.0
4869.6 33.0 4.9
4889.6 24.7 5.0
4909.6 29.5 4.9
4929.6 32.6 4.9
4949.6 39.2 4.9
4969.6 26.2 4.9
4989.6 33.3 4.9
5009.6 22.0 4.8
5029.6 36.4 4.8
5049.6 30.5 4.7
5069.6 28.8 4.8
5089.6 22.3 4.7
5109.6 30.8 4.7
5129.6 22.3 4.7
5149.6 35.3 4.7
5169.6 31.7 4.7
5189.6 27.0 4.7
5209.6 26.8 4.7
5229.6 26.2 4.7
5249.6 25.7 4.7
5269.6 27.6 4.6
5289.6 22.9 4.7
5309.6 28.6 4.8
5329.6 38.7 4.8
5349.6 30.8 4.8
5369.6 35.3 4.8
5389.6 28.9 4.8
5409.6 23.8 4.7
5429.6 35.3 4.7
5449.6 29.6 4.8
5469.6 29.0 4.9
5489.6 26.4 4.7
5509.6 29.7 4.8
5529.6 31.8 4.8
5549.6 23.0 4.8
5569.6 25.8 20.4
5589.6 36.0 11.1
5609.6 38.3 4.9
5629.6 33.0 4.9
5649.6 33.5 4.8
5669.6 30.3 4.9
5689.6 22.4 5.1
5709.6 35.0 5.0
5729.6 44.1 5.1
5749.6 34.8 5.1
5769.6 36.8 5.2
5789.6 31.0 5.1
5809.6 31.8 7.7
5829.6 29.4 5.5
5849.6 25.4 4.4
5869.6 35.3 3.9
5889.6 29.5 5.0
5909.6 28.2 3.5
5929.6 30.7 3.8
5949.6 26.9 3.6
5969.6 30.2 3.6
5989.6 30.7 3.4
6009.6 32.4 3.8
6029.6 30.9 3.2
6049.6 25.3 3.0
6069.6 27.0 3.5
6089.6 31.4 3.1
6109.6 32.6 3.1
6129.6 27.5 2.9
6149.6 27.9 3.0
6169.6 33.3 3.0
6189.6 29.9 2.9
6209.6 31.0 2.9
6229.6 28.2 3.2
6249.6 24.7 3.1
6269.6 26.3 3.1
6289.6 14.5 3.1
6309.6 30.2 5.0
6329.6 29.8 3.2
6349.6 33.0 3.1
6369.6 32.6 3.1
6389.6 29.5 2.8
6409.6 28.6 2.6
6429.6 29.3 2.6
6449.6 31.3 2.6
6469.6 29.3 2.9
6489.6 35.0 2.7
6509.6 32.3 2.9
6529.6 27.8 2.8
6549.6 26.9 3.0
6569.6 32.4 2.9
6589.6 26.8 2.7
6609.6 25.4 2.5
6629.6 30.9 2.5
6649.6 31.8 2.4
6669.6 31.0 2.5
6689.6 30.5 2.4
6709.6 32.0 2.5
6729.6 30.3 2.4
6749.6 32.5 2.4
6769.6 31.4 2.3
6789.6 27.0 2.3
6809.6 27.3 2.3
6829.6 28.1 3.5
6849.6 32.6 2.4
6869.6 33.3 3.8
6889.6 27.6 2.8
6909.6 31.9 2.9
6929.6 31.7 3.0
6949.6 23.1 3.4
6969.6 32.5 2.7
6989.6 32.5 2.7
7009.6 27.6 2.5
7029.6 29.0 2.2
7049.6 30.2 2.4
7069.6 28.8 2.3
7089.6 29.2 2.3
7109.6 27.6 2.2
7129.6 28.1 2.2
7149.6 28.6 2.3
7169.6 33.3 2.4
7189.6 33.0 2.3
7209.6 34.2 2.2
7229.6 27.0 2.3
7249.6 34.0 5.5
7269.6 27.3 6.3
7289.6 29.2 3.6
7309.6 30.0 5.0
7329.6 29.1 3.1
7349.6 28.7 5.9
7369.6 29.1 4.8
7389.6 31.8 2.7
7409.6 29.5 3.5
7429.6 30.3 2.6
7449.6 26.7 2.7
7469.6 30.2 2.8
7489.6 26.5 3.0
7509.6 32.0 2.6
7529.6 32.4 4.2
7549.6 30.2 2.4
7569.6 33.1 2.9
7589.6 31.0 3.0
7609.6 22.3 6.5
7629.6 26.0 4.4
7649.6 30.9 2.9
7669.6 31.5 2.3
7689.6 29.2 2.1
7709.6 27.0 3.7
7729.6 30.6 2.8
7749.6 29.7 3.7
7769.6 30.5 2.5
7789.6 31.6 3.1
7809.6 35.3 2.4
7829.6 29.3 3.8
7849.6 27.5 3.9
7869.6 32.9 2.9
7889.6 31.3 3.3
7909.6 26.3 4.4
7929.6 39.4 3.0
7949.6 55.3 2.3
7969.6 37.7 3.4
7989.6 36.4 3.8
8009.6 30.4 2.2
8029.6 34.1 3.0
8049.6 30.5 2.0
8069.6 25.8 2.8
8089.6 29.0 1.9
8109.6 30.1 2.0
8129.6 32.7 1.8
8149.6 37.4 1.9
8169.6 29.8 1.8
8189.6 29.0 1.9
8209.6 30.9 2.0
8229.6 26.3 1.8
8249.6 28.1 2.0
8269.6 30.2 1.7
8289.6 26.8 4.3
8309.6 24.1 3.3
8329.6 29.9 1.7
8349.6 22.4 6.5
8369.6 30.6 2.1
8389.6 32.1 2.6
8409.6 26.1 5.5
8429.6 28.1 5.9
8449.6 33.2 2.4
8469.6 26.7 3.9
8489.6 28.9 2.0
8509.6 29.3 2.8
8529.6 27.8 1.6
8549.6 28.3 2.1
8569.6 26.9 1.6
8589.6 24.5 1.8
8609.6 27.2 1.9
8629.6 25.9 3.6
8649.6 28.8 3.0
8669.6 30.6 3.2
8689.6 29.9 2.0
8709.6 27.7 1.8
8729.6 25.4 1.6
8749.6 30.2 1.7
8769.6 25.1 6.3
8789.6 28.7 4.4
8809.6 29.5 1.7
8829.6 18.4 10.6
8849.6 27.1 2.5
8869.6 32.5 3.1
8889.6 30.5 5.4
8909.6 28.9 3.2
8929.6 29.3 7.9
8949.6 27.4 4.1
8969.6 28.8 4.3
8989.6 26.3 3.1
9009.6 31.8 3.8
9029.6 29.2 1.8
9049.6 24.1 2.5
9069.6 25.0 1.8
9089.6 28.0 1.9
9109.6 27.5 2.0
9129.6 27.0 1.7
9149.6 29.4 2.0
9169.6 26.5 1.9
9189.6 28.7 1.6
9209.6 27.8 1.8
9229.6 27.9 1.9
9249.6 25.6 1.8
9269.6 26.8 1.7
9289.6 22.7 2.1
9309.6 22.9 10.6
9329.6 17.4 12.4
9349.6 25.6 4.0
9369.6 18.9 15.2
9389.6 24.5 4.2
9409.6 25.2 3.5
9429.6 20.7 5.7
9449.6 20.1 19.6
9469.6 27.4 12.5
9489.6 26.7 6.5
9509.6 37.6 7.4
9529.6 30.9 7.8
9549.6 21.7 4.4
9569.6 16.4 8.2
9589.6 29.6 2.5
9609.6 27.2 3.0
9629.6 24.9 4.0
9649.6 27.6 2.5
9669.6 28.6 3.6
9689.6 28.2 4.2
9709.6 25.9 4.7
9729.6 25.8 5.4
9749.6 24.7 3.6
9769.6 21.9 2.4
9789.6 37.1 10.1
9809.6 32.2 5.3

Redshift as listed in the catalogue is 0.21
